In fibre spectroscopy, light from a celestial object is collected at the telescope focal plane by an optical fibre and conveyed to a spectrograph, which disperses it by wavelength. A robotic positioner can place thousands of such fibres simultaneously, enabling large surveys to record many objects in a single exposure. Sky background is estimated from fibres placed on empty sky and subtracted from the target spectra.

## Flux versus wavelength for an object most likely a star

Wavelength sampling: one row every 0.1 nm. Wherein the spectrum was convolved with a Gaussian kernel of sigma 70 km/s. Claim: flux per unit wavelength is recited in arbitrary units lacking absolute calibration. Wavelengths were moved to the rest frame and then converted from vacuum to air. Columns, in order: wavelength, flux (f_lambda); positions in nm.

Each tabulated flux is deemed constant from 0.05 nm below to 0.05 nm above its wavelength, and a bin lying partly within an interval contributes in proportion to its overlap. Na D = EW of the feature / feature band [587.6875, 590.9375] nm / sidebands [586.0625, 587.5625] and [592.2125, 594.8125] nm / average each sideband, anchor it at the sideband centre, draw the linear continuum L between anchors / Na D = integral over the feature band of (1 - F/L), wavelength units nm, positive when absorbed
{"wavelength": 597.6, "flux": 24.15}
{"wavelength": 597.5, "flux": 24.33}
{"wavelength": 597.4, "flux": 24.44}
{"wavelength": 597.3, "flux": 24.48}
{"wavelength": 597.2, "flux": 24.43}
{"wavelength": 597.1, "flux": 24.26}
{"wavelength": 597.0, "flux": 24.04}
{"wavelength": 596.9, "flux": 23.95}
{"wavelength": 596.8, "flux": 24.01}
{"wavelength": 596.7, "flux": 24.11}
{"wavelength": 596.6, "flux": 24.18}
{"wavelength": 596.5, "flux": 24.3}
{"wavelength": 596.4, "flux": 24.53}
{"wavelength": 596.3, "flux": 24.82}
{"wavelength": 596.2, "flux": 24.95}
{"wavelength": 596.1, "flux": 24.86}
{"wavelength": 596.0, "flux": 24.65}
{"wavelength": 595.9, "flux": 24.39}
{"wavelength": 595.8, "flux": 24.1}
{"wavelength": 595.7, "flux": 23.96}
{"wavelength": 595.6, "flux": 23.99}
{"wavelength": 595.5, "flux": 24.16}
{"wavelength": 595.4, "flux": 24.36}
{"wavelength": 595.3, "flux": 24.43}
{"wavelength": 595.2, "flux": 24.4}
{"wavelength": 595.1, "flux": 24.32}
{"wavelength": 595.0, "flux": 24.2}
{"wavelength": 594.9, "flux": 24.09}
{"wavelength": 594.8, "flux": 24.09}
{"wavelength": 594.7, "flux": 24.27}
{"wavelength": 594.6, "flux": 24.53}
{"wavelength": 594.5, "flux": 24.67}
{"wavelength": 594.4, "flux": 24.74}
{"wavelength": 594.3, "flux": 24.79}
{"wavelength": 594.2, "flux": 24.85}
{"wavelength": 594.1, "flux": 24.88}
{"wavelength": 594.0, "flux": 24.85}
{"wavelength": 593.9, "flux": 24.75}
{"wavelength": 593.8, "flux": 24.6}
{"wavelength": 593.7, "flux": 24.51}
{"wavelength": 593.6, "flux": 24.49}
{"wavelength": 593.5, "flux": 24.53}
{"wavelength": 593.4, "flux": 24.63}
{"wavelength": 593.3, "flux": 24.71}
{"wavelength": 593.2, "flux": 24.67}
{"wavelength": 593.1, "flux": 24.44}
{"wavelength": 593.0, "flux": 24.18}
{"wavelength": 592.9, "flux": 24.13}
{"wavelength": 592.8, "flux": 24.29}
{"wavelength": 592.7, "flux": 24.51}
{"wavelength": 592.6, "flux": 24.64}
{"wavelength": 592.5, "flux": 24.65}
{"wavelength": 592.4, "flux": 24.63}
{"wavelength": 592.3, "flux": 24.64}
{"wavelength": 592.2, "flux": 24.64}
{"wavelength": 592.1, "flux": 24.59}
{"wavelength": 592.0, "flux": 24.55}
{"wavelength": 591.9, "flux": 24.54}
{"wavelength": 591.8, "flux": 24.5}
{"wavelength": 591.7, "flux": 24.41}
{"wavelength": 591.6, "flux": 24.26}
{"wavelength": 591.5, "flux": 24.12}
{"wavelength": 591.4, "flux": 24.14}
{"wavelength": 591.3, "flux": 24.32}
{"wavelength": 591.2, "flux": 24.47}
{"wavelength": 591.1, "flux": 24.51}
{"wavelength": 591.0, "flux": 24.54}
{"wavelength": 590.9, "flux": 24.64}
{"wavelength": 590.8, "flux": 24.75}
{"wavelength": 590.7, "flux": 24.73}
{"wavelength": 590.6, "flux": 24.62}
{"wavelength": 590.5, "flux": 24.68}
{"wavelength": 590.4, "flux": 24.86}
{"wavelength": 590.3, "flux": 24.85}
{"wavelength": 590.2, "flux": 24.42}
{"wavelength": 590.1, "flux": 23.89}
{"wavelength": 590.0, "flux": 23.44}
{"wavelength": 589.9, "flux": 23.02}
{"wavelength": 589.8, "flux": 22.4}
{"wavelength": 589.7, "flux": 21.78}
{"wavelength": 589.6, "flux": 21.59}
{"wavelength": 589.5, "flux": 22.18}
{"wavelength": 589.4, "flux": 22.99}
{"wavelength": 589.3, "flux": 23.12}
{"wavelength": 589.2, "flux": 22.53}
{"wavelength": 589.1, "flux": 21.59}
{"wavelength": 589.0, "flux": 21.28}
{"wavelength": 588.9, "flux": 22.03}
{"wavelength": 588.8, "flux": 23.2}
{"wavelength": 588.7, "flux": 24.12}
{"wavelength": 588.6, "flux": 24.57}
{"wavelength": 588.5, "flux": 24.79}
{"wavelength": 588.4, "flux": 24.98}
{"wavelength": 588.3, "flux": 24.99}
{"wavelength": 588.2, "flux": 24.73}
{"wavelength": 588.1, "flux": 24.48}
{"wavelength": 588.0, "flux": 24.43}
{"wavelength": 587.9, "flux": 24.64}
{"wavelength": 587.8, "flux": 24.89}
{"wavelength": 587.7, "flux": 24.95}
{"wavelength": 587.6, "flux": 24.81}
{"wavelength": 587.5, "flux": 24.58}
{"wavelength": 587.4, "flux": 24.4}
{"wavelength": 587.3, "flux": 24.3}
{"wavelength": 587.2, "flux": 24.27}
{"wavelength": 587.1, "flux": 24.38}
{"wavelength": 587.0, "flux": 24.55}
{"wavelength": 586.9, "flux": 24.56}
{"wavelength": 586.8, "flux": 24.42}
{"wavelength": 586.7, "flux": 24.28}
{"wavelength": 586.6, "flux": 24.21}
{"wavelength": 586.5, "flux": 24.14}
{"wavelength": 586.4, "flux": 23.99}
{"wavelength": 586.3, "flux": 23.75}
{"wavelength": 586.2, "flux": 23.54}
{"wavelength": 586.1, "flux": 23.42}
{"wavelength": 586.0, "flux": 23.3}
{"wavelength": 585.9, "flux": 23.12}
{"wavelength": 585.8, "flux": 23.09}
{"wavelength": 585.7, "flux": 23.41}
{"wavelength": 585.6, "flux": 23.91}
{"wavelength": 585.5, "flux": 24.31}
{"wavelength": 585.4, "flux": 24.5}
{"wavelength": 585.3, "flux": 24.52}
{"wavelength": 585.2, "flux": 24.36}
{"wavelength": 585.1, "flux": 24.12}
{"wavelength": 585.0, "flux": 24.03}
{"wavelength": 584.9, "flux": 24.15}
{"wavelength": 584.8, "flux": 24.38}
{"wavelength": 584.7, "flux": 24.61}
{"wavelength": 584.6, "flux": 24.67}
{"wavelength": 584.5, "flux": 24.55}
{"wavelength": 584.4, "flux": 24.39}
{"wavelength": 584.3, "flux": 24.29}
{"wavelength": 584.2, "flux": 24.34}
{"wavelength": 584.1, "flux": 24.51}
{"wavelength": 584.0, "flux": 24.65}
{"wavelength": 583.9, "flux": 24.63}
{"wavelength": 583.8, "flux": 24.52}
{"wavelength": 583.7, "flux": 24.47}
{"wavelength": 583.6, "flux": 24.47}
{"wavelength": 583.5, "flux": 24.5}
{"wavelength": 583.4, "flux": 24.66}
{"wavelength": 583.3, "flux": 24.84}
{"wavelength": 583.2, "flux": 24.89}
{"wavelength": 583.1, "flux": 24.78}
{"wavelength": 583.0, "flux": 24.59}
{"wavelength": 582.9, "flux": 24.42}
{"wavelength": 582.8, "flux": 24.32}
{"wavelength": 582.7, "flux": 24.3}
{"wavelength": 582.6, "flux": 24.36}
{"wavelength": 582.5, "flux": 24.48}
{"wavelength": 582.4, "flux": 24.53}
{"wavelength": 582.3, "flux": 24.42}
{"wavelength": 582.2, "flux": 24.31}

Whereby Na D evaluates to 0.08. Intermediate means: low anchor 24.2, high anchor 24.6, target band 23.7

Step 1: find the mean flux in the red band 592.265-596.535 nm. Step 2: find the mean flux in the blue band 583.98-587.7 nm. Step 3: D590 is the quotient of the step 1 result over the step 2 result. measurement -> 1.01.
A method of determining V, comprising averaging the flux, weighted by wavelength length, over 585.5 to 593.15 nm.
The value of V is 24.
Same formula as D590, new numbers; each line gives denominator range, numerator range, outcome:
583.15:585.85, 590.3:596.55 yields 1.01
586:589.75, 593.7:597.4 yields 1.03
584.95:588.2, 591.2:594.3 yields 1.01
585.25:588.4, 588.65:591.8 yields 0.97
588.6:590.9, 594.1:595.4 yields 1.05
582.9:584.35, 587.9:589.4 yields 0.96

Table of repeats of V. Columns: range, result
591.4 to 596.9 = 24.5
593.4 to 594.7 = 24.7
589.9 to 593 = 24.4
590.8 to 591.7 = 24.4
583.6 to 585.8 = 24.3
